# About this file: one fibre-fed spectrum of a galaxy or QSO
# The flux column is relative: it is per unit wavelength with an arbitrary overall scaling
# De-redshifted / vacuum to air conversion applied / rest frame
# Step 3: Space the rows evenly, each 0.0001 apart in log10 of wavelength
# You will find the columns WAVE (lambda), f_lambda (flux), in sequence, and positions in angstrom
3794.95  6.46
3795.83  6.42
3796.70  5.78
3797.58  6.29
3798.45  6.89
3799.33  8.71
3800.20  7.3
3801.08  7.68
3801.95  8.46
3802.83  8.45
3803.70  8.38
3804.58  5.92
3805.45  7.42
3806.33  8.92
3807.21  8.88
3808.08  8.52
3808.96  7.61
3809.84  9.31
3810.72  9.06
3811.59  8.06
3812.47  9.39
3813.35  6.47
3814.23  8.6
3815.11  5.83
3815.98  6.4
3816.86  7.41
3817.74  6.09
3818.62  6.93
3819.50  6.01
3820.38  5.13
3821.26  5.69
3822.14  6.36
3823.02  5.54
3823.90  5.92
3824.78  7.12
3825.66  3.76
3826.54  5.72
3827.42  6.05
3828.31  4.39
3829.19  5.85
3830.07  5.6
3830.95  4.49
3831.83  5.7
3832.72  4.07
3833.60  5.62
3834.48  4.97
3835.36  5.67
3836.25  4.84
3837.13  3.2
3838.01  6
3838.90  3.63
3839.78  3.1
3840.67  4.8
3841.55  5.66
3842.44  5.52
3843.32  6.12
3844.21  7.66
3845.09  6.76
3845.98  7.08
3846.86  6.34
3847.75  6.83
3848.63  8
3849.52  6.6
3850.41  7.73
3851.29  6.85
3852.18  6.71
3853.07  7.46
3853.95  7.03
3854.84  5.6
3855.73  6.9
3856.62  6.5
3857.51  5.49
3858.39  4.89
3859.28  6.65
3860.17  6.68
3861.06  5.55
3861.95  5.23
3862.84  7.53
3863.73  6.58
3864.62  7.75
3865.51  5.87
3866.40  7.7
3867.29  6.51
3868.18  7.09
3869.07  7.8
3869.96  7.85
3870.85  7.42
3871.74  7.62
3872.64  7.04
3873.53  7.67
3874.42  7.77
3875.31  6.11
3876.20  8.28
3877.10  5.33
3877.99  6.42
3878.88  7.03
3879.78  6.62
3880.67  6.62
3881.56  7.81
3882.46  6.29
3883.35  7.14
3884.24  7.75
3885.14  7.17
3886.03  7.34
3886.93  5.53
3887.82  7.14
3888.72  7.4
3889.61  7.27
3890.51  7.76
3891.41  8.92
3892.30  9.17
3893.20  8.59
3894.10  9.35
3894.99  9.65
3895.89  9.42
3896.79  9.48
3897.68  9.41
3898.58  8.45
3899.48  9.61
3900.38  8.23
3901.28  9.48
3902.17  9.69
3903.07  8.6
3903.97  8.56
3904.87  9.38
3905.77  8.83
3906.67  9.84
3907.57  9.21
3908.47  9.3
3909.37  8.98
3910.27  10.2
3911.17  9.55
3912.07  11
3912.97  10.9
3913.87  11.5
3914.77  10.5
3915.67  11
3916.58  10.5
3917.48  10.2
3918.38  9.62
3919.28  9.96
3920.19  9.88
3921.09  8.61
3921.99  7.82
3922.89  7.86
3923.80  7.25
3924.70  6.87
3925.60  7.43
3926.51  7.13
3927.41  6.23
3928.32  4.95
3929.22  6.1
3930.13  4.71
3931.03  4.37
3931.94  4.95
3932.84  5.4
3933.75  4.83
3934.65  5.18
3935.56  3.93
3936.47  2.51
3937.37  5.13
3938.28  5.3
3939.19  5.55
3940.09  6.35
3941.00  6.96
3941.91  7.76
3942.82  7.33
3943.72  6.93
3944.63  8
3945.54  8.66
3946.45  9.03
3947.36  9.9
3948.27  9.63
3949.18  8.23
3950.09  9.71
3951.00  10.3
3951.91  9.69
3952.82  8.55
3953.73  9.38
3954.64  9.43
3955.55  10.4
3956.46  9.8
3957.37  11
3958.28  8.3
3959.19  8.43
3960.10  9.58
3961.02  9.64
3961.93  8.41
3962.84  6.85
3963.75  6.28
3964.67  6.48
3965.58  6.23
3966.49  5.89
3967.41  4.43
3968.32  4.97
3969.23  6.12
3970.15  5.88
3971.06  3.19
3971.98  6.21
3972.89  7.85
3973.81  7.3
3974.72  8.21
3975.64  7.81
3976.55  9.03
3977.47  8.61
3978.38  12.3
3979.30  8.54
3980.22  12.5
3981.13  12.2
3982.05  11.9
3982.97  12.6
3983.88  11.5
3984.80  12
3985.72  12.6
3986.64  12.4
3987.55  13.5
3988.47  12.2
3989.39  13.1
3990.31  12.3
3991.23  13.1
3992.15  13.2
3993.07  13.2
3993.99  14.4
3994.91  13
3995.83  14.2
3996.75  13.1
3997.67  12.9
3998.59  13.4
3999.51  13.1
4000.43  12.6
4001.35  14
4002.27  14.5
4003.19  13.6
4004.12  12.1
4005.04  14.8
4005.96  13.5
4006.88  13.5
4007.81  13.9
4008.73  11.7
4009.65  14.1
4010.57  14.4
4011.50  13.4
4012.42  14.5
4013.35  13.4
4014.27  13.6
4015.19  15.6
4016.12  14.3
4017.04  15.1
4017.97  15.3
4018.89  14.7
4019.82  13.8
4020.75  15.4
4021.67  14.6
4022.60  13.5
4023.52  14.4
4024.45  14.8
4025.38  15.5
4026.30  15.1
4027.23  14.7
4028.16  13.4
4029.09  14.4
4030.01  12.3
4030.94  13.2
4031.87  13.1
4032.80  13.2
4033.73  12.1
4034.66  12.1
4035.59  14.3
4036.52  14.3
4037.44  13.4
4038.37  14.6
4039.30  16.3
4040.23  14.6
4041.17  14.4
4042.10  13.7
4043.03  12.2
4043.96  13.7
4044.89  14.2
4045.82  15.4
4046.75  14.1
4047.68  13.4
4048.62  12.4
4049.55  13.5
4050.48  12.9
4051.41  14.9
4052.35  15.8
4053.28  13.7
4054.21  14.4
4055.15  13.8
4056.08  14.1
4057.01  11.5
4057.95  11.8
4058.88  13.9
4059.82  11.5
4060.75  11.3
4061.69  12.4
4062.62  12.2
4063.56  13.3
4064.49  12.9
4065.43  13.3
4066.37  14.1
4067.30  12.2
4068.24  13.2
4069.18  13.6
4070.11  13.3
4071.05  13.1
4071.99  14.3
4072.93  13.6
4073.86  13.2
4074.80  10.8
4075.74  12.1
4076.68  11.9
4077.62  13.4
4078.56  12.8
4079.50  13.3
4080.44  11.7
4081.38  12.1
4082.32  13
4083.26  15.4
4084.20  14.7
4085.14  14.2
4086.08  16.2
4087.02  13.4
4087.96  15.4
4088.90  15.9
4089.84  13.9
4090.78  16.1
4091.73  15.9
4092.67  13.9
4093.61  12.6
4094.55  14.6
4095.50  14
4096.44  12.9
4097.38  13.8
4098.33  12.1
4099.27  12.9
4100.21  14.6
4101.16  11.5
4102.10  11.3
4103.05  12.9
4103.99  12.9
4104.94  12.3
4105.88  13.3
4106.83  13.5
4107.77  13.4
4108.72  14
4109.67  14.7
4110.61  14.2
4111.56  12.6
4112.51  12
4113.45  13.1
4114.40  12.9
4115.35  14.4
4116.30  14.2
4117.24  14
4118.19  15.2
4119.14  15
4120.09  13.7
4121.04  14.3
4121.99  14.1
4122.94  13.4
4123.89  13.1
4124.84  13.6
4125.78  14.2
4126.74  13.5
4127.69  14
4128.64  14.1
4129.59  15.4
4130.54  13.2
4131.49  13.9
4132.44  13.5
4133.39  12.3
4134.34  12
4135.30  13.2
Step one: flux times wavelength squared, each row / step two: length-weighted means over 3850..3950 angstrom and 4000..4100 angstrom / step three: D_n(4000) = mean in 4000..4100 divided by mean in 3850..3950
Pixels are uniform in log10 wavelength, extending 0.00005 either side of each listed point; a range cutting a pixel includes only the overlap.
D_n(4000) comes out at 1.9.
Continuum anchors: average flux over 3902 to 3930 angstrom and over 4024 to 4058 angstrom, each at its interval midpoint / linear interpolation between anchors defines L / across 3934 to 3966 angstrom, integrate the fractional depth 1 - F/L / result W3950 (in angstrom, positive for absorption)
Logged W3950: 7.6 angstrom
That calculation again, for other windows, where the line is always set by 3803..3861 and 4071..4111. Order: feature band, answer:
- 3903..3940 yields 4.19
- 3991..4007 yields -3.60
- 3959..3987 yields 4.72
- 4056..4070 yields 0.03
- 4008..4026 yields -4.44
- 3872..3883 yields 1.00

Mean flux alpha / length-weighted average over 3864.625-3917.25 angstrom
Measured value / 8.33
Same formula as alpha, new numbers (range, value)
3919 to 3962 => 7.56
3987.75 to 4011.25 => 13.4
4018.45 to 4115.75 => 13.6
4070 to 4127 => 13.6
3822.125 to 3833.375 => 5.4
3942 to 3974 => 7.94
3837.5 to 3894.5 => 6.82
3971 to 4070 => 13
